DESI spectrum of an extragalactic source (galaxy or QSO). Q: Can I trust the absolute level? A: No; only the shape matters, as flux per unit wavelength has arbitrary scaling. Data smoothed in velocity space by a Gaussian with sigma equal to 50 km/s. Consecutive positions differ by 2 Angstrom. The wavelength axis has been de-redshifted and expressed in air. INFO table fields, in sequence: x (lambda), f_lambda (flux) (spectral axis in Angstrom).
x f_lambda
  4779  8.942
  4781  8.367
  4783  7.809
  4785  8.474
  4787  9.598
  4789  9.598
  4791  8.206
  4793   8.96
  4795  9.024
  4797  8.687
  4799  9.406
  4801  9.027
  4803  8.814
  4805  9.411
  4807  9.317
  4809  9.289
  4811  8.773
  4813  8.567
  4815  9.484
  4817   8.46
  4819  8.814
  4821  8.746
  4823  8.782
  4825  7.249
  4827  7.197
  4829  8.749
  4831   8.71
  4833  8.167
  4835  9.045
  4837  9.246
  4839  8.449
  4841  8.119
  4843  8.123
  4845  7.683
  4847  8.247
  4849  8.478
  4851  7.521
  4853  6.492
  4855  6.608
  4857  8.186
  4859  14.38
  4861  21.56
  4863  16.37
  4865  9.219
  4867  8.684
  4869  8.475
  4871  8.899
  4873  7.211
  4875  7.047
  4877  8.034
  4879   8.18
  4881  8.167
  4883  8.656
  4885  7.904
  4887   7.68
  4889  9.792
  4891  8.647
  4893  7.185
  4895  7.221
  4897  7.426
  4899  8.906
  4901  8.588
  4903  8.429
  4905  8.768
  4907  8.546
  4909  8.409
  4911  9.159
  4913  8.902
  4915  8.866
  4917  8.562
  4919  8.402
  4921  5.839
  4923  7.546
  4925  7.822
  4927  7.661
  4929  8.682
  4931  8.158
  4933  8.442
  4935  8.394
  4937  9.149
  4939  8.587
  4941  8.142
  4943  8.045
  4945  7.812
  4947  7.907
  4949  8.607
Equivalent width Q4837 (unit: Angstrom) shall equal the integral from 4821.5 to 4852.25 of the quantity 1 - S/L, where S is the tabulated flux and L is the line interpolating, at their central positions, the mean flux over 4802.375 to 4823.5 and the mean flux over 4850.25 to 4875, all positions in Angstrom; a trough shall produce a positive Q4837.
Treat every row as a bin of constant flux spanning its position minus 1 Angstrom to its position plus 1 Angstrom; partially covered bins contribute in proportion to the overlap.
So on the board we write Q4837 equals 4.2 Angstrom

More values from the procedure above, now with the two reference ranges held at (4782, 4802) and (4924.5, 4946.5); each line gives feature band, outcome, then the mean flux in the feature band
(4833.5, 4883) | -3.7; 9.24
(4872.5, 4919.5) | 0.8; 8.29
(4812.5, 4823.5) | -0.1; 8.82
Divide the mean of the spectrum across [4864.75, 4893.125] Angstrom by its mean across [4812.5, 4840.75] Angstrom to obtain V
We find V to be 0.97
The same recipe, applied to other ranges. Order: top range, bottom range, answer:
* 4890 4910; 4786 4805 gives 0.91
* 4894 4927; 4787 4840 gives 0.93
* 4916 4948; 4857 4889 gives 0.81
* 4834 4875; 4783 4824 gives 1.06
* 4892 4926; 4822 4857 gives 1.01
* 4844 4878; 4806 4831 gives 1.11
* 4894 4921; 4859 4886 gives 0.83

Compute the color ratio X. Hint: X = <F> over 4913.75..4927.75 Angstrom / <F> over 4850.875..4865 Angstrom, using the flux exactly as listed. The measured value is 0.7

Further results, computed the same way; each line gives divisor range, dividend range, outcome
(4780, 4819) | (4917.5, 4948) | 0.90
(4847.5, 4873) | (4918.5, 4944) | 0.79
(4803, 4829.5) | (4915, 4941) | 0.94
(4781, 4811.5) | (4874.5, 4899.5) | 0.90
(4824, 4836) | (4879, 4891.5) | 1.03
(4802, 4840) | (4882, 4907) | 0.95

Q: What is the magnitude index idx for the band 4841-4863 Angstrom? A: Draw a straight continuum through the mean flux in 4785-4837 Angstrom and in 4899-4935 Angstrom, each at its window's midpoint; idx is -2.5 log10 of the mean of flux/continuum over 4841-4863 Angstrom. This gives -0.16 mag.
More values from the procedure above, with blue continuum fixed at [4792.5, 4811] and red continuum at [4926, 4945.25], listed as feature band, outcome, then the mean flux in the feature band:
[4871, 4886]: 0.091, 7.95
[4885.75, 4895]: 0.050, 8.2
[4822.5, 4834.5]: 0.100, 8.15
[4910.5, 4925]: 0.040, 8.12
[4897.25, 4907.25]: -0.006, 8.56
